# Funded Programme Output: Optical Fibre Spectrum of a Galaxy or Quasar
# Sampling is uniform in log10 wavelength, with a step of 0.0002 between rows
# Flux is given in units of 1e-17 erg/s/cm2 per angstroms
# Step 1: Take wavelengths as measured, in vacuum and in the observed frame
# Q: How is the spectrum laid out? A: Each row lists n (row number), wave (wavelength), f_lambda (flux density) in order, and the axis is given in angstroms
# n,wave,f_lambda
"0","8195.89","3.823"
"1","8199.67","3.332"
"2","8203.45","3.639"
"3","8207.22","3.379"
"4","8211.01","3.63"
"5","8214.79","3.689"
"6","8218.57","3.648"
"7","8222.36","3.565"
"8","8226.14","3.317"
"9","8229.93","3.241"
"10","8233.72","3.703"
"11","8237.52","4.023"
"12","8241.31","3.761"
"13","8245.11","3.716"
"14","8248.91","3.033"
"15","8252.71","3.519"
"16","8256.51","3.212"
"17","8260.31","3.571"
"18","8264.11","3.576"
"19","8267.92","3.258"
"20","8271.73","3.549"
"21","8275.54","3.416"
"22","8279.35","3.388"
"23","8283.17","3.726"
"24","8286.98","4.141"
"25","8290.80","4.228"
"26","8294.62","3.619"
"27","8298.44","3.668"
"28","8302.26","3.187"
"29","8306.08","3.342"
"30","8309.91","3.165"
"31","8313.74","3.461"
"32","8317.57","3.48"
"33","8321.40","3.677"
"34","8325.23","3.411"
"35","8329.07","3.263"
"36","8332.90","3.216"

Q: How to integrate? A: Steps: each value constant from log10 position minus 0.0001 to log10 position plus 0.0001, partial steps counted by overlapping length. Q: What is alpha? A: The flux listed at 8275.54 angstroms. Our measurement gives 3.416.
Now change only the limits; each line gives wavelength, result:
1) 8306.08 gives 3.342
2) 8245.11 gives 3.716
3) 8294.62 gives 3.619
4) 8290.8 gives 4.228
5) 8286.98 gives 4.141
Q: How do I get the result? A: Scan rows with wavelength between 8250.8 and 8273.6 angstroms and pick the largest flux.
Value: 3.576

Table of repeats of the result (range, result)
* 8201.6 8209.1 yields 3.639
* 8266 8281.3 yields 3.549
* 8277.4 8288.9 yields 4.141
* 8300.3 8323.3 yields 3.677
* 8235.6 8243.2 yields 4.023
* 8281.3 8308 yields 4.228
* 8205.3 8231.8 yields 3.689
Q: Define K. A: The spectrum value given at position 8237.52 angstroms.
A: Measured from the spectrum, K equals 4.023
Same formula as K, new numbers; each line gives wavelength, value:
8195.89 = 3.823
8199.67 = 3.332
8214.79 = 3.689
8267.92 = 3.258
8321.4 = 3.677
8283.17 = 3.726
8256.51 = 3.212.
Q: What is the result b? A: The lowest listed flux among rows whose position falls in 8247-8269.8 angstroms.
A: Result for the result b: 3.033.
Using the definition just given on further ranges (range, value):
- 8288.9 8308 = 3.187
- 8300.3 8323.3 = 3.165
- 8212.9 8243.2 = 3.241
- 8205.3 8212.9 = 3.379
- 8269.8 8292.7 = 3.388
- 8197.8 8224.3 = 3.332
